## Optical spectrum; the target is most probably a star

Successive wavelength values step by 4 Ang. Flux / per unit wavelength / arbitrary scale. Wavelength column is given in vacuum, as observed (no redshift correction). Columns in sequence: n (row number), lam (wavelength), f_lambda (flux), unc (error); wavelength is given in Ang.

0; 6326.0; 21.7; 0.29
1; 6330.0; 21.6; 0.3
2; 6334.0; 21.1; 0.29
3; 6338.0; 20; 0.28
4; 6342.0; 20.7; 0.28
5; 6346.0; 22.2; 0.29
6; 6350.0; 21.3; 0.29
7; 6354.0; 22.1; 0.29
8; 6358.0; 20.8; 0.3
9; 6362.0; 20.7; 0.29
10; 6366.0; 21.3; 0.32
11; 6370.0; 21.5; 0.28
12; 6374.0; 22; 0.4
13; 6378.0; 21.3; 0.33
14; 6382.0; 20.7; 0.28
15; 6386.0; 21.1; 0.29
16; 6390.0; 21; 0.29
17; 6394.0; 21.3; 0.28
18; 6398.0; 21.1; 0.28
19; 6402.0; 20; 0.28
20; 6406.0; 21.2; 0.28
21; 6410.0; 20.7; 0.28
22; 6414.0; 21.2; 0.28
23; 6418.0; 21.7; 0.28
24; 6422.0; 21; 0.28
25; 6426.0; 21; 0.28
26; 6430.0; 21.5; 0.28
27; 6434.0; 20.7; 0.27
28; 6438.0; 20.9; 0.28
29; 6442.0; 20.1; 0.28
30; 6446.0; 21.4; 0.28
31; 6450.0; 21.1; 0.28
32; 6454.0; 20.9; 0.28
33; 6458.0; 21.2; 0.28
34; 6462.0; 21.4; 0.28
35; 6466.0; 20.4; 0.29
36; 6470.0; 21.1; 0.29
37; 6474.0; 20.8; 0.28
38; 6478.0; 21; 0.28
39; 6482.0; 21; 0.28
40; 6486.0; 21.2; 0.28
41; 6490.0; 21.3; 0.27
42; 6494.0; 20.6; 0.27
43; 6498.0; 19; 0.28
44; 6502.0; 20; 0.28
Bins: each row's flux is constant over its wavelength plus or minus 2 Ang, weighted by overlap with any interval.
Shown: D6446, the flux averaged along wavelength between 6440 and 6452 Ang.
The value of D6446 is 20.9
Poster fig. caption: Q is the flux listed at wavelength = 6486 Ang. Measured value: 21.2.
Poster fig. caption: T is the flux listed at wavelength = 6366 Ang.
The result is 21.3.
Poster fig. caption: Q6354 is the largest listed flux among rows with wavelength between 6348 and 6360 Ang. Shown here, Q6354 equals 22.1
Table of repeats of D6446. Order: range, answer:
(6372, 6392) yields 21.2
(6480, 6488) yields 21.1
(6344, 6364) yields 21.4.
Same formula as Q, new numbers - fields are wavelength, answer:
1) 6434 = 20.7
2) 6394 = 21.3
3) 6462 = 21.4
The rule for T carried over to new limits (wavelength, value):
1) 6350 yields 21.3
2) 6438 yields 20.9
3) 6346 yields 22.2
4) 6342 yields 20.7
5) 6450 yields 21.1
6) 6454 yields 20.9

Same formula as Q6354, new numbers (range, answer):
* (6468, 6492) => 21.3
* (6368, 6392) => 22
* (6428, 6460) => 21.5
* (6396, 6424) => 21.7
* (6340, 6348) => 22.2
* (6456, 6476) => 21.4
